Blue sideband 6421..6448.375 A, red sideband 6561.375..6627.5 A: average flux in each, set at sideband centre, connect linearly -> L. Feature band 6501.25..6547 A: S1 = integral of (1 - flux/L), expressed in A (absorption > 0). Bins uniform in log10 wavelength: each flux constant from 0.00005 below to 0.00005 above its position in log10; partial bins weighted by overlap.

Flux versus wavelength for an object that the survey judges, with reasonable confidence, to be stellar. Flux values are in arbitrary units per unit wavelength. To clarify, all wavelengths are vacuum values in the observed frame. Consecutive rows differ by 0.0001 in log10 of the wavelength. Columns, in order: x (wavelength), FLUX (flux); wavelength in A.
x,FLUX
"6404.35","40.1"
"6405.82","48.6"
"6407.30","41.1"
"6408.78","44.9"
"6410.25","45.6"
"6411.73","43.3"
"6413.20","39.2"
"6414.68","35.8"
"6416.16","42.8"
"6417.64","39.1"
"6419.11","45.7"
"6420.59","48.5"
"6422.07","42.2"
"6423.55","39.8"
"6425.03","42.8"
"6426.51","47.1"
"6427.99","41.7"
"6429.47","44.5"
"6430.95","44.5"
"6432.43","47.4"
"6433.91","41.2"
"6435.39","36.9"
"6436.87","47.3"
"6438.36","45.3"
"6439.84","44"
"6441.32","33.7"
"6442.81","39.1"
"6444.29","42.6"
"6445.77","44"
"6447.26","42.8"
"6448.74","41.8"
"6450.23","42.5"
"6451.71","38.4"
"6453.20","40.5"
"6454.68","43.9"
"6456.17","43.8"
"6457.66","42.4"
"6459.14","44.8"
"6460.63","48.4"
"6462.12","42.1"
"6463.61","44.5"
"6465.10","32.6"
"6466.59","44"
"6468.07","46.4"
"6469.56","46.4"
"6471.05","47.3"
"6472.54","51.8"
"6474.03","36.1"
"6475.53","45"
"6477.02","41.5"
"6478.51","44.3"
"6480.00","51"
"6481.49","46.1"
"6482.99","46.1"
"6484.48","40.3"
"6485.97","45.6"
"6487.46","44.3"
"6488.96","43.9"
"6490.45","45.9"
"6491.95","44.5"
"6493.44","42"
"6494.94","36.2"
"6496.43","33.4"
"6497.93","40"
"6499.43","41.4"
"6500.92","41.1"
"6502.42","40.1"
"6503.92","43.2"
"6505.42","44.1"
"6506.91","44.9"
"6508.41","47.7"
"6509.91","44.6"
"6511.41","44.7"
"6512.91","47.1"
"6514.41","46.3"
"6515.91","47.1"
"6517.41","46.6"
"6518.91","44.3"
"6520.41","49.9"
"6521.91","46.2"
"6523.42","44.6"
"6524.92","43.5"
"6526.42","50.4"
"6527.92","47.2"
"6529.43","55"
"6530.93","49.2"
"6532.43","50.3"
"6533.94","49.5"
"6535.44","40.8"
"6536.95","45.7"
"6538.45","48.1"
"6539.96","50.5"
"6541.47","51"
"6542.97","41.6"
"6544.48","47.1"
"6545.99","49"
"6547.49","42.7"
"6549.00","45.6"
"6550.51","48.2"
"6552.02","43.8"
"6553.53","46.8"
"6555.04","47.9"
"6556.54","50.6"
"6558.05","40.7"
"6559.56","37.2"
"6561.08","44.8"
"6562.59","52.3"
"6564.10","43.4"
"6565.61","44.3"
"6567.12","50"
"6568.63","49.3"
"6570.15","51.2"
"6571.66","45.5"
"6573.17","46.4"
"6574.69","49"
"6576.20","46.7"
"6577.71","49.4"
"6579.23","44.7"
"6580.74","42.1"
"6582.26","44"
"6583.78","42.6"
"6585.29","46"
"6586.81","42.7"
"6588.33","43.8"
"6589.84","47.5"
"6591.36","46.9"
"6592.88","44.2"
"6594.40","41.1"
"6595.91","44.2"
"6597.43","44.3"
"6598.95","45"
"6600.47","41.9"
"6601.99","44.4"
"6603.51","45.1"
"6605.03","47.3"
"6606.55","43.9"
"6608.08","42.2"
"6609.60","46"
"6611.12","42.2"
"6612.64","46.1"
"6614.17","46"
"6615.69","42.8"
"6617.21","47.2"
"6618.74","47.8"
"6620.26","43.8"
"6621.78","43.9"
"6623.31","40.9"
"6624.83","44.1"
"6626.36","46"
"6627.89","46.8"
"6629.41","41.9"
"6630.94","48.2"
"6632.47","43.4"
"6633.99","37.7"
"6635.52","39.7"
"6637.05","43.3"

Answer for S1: -2.5 A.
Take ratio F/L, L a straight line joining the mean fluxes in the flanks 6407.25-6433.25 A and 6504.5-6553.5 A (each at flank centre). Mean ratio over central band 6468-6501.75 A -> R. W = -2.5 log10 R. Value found 0.05 mag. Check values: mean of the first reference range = 43.2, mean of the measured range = 43.4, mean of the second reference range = 46.8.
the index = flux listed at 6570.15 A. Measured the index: 51.2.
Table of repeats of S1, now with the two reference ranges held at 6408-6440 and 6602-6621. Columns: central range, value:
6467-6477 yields -0.4 A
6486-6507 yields 1.0 A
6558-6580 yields -0.9 A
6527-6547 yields -1.7 A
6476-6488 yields -0.3 A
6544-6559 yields -0.6 A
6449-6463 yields 0.2 A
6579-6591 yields 0.1 A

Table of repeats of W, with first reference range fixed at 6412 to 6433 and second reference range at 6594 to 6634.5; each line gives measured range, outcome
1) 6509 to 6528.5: -0.07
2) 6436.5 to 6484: -0.01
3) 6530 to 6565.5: -0.06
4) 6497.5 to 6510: 0.01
